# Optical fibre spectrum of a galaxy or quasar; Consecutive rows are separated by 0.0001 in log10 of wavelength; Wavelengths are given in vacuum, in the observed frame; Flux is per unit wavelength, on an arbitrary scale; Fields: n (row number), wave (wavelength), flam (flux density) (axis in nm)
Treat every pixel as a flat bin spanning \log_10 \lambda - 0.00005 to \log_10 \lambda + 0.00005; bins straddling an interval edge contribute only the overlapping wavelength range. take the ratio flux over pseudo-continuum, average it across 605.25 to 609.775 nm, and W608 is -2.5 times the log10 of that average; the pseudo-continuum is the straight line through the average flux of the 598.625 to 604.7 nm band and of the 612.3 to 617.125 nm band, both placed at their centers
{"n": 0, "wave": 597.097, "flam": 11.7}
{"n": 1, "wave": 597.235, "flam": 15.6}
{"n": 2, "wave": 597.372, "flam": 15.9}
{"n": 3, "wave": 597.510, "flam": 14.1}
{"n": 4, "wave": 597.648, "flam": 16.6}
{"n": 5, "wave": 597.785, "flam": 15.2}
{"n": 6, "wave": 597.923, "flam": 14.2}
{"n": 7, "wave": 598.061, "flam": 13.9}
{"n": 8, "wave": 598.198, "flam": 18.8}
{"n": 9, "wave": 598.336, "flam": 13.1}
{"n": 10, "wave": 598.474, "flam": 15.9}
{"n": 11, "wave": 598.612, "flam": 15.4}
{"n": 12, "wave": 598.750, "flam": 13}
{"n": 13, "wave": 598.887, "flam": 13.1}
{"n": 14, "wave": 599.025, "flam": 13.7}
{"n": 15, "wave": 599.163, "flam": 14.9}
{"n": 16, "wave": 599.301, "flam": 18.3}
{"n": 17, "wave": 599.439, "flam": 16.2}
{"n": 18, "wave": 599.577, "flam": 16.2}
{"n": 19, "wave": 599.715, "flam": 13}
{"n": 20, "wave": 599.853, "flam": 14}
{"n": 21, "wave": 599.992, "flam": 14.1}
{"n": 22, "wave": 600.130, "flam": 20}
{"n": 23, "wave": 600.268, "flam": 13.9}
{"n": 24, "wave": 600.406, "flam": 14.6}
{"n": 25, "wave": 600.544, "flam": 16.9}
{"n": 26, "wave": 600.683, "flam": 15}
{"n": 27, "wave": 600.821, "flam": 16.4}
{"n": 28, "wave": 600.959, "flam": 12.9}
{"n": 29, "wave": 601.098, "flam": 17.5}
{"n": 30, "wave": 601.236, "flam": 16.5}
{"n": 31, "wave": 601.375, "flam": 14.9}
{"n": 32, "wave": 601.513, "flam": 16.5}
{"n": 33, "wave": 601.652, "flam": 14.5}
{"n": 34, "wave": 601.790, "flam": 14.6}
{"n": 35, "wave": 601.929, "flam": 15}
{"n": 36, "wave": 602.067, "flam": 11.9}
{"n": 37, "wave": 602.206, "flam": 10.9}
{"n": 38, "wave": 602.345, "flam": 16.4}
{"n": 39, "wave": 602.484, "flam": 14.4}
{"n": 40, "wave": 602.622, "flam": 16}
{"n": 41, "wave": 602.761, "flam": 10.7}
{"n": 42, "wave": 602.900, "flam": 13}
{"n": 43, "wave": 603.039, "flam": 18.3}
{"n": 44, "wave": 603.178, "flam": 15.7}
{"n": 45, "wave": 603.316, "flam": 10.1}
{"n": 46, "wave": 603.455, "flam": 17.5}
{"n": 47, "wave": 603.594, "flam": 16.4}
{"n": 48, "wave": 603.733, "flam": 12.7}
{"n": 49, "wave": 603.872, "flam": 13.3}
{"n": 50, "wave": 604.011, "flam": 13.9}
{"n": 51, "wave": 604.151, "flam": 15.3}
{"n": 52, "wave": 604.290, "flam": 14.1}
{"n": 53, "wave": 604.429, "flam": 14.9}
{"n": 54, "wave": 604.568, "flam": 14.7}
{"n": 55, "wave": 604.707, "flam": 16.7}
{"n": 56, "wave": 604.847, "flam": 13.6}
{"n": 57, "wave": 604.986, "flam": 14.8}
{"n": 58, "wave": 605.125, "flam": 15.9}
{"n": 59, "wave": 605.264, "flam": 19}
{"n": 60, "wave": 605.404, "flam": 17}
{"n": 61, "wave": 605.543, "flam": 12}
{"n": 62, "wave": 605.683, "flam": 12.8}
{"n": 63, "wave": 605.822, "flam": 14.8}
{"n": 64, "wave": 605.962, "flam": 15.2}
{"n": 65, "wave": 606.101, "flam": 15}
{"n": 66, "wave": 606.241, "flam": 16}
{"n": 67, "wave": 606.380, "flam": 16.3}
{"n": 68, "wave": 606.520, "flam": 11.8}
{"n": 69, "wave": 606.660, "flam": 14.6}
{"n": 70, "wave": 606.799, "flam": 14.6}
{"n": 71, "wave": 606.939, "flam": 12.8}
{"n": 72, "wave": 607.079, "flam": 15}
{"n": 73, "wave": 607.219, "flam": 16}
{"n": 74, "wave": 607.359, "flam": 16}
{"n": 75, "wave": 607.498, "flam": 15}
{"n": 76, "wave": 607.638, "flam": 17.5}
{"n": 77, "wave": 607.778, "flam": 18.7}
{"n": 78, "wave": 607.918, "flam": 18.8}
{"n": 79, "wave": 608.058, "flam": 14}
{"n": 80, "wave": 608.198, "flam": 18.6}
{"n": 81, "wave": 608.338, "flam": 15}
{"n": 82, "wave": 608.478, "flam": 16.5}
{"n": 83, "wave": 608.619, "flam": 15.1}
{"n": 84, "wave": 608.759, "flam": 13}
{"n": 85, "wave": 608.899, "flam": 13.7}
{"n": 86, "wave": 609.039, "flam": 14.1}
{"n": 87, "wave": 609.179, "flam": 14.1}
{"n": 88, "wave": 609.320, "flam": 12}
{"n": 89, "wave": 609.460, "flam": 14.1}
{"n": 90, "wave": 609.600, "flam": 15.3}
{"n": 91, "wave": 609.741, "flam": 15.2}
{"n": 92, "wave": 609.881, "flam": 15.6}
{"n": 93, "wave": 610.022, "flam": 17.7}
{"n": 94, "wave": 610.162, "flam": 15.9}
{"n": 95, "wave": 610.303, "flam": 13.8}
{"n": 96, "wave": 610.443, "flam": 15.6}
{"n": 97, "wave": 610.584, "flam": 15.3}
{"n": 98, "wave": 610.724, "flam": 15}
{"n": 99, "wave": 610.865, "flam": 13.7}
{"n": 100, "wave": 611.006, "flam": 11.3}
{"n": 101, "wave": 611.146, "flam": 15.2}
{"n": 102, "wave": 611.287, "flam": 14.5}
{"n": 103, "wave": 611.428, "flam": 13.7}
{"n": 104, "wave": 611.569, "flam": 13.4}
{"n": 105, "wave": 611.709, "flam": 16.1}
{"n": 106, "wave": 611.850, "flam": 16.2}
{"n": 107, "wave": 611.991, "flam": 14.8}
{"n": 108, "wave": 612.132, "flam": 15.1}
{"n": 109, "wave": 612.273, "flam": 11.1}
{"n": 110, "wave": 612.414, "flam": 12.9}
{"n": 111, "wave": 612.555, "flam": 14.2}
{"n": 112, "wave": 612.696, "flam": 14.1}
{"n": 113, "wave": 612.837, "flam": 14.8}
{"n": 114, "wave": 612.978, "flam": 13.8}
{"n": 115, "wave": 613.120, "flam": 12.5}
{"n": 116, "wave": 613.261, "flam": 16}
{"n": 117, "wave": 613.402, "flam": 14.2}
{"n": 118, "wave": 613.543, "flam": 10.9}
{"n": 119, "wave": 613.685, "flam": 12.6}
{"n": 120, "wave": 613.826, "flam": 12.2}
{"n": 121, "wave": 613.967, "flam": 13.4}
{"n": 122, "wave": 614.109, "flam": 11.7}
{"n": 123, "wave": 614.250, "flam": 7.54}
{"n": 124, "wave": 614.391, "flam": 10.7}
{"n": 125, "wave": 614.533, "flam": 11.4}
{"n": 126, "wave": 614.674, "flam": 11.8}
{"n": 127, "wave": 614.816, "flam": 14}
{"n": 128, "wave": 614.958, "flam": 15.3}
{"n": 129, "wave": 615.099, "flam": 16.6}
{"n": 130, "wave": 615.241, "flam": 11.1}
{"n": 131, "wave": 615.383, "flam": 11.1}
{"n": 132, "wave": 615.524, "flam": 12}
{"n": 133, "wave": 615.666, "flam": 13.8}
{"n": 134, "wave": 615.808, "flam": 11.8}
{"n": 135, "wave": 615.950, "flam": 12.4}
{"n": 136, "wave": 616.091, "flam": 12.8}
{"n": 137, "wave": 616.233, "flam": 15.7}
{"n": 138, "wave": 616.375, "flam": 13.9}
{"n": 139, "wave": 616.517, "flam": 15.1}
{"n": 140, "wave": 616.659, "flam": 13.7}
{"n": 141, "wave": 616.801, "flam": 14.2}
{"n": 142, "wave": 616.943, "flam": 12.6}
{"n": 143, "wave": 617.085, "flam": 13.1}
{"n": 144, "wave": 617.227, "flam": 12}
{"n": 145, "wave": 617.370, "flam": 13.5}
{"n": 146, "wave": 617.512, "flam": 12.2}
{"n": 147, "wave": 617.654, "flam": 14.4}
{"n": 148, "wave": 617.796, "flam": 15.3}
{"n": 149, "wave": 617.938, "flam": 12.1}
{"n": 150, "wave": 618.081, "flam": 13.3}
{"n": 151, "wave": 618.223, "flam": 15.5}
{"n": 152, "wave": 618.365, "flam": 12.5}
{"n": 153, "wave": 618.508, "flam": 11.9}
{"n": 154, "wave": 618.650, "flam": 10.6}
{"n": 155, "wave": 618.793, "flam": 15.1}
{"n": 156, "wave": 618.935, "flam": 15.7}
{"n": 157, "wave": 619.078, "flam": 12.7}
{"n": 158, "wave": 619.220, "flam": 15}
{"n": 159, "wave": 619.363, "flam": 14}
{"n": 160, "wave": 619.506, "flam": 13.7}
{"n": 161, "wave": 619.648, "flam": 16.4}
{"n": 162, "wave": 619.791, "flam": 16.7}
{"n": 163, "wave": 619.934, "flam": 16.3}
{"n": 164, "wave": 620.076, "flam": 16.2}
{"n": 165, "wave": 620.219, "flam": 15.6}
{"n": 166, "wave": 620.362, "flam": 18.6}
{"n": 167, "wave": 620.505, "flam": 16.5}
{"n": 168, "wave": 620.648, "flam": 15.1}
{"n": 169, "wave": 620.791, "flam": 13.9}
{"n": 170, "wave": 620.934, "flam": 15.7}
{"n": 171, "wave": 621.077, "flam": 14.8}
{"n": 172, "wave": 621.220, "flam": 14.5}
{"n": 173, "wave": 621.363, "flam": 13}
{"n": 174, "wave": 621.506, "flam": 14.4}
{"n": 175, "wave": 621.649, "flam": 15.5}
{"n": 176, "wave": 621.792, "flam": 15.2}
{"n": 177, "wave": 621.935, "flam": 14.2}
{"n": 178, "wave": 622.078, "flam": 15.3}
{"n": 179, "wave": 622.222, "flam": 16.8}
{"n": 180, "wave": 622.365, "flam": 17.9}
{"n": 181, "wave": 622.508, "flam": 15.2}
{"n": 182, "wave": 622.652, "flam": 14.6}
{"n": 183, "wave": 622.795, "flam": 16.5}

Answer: -0.08 mag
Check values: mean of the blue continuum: 14.8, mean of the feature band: 15.1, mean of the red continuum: 13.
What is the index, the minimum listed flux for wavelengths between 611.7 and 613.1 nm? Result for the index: 11.1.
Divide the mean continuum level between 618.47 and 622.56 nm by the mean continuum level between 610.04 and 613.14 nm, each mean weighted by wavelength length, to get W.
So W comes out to 1.05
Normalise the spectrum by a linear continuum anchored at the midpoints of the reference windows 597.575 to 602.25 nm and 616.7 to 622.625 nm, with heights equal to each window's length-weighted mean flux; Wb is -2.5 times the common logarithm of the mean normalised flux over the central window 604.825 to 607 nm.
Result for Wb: 0.01 mag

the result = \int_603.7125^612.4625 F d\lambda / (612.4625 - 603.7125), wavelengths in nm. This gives 14.9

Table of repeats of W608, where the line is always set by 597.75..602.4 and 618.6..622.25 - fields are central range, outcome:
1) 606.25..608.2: -0.040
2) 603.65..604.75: 0.046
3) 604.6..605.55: -0.052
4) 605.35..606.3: 0.030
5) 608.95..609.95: 0.053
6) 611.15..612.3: 0.038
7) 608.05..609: -0.009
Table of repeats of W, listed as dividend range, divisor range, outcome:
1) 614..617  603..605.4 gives 0.85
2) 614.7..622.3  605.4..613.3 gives 0.96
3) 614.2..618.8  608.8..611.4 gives 0.89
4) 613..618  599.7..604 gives 0.88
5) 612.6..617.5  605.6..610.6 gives 0.86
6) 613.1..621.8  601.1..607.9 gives 0.92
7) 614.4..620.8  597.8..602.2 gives 0.92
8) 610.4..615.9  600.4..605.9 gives 0.90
